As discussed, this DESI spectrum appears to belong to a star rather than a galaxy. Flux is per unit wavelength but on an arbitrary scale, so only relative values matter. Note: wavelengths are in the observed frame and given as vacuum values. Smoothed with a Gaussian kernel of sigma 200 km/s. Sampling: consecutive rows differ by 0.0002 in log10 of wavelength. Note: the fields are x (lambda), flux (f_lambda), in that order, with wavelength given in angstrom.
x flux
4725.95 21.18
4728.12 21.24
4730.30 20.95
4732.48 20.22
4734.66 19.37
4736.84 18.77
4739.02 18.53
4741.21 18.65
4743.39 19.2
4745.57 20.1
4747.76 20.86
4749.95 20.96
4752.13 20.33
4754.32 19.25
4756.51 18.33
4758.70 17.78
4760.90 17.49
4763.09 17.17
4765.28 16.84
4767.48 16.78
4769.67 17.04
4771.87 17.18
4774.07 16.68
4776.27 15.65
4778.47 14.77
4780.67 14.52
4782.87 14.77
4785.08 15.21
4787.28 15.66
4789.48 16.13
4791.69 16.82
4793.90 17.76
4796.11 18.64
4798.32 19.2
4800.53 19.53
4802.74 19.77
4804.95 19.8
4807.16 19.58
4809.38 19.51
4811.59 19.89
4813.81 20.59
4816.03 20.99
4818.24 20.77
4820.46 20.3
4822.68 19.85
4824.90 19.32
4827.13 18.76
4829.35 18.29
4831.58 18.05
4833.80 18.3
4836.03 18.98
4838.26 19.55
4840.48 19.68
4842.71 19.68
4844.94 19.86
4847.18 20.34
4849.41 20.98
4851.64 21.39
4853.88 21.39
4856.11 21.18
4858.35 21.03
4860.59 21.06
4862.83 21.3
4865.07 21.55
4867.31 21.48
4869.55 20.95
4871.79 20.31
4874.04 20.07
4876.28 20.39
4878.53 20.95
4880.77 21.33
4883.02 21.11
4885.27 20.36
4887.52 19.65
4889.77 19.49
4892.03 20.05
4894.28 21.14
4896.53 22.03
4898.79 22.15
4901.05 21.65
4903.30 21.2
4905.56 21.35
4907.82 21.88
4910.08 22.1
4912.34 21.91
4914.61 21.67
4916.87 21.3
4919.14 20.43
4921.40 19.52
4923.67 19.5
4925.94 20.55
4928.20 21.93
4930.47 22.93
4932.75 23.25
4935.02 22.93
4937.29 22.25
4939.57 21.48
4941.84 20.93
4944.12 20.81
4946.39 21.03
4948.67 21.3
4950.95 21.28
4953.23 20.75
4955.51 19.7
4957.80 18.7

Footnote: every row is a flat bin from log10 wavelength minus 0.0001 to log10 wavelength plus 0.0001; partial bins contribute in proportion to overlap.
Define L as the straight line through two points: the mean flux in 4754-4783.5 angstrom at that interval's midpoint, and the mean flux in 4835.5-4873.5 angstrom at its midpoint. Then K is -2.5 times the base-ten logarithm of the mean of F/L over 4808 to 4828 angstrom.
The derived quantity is -0.06 mag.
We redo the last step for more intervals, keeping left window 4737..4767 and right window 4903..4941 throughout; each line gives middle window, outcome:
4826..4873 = 0.01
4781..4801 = 0.15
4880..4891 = 0.03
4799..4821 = -0.02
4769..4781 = 0.20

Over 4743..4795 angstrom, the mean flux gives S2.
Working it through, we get 17.4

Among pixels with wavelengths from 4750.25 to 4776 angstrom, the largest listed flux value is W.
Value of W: 20.33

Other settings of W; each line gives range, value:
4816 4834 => 20.99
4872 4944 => 23.25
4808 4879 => 21.55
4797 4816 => 20.59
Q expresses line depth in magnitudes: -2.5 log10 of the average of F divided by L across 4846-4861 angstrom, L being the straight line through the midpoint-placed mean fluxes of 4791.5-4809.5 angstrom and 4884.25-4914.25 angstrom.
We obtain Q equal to -0.05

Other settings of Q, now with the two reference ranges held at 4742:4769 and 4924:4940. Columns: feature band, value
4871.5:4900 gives 0.026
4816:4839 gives 0.044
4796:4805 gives 0.009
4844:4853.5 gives -0.010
